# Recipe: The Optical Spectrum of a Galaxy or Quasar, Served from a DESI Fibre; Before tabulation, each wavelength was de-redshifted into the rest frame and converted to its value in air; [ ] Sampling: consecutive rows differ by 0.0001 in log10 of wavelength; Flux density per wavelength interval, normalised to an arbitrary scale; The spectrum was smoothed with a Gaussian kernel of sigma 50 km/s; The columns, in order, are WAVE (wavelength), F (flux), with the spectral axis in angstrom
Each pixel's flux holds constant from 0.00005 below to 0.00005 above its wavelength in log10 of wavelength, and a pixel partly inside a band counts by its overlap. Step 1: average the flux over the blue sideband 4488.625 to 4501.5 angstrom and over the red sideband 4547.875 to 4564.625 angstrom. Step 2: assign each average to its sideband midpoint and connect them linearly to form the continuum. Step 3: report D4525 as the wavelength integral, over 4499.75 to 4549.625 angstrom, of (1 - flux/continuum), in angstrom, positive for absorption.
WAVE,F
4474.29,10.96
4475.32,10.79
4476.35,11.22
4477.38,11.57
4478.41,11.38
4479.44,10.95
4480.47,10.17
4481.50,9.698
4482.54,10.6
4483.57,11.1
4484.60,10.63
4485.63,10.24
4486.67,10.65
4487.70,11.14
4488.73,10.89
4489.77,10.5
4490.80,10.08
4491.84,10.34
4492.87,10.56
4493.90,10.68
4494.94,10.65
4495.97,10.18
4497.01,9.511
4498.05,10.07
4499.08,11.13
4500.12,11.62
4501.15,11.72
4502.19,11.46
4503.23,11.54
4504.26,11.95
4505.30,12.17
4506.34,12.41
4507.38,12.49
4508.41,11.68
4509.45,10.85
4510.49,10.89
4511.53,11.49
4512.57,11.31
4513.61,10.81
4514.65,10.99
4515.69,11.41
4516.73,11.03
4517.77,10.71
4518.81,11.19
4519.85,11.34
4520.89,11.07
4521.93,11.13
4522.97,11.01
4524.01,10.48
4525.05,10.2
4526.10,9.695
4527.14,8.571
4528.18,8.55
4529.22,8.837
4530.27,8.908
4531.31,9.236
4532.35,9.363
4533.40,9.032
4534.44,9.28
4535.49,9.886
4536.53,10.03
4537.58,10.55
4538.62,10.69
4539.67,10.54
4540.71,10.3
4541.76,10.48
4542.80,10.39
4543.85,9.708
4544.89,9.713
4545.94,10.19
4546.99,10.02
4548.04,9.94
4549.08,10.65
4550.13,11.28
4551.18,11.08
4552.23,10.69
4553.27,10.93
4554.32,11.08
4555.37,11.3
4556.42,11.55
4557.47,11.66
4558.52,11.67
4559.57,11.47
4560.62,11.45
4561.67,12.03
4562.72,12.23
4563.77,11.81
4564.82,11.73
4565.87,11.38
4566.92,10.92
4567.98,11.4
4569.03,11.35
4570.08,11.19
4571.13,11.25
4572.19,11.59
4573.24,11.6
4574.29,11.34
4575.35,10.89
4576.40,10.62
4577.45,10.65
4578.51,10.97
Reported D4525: 1.69 angstrom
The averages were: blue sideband 10.6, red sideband 11.3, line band 10.6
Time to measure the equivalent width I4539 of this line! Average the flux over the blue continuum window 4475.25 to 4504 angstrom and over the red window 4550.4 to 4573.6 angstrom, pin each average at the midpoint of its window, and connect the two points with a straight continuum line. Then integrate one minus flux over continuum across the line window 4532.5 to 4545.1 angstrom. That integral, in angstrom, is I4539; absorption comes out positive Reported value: 1.3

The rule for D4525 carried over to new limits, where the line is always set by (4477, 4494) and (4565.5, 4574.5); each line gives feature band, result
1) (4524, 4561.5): 2.8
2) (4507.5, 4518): -0.3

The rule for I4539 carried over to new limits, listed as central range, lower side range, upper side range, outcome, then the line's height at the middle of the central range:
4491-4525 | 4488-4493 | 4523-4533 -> -3.9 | 9.98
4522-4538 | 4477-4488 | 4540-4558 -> 1.6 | 10.7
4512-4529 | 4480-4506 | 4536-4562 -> 0.3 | 10.8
